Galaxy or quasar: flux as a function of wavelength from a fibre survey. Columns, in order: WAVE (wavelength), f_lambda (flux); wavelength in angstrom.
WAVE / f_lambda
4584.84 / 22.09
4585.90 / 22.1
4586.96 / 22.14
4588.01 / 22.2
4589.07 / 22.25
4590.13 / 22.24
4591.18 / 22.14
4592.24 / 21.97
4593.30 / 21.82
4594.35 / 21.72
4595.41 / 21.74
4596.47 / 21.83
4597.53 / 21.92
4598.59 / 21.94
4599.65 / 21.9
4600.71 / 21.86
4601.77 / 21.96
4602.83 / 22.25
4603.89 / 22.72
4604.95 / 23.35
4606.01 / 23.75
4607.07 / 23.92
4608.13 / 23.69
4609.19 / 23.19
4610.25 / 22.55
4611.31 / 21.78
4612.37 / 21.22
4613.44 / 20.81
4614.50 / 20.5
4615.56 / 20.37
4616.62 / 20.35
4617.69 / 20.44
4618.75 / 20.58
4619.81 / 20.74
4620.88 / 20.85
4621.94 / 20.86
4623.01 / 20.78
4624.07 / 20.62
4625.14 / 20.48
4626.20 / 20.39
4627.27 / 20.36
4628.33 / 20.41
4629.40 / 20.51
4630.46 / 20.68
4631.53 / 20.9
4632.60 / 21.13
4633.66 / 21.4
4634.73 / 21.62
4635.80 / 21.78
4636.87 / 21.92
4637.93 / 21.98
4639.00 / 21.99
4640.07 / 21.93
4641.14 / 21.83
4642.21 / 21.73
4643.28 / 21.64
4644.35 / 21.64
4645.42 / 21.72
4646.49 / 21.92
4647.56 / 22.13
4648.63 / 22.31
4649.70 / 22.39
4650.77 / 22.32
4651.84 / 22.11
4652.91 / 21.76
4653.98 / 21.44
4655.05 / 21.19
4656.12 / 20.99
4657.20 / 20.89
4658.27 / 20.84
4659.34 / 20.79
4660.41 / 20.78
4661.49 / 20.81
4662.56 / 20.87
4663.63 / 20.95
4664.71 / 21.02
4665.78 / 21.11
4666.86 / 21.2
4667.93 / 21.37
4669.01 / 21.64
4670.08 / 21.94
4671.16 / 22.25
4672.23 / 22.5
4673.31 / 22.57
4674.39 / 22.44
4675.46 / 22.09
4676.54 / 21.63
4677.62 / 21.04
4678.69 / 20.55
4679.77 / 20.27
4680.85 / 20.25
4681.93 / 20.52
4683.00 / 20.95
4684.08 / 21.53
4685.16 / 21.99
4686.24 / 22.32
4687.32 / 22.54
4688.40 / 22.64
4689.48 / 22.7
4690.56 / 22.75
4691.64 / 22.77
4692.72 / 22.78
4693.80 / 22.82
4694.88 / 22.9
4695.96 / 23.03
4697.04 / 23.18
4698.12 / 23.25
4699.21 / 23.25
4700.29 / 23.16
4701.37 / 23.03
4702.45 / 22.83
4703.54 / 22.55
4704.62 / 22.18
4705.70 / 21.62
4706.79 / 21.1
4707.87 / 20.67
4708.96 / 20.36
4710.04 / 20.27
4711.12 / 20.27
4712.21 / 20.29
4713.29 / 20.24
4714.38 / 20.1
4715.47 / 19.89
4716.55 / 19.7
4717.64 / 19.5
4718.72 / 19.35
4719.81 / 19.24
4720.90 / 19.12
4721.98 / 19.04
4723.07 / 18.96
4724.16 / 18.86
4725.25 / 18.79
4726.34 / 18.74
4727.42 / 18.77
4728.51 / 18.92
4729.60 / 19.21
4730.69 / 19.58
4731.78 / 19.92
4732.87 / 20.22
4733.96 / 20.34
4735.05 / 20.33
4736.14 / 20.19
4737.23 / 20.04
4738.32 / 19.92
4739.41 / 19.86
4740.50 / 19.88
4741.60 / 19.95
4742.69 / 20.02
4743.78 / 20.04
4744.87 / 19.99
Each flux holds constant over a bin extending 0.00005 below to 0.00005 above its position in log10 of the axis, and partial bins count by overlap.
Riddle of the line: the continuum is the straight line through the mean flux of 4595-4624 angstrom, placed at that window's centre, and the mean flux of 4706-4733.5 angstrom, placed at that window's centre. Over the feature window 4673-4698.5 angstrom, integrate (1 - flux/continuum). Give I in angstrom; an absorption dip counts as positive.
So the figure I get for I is -2.2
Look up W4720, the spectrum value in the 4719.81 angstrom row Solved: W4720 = 19.24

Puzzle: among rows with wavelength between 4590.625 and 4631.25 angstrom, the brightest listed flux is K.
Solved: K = 23.92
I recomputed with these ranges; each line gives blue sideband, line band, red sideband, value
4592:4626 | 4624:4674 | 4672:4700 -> 1.11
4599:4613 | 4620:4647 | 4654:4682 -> 0.94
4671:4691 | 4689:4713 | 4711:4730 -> -1.86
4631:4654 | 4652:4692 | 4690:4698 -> 1.67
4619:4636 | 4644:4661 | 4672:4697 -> -0.19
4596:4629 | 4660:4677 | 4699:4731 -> -0.58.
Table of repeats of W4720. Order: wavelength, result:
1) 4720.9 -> 19.12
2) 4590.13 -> 22.24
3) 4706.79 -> 21.1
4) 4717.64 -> 19.5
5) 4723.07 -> 18.96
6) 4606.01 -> 23.75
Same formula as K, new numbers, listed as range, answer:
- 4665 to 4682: 22.57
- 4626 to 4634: 21.4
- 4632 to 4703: 23.25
